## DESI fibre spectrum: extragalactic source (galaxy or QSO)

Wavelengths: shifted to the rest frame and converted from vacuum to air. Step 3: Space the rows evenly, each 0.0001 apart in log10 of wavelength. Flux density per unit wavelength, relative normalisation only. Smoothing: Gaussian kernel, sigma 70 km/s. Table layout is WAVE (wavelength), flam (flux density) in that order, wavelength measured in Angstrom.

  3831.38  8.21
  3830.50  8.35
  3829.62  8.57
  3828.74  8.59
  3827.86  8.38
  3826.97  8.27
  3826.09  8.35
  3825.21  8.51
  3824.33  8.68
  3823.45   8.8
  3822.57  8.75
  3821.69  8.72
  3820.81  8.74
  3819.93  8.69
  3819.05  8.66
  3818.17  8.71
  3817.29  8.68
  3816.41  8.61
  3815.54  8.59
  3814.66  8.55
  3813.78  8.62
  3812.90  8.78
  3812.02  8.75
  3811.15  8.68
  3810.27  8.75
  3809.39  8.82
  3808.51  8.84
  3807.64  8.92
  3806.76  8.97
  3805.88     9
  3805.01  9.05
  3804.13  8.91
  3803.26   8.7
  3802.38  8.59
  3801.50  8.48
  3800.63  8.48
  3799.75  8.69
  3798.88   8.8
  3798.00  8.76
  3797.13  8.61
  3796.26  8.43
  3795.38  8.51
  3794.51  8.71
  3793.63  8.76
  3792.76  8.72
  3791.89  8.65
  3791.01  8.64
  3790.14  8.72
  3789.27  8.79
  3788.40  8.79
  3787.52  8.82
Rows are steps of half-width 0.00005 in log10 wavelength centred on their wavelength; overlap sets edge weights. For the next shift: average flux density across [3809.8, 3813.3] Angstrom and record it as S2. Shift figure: 8.74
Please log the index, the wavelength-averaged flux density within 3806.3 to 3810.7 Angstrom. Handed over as 8.85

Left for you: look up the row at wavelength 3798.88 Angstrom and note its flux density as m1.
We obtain 8.8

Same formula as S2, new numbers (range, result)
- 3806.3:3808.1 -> 8.94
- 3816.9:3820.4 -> 8.68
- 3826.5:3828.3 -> 8.29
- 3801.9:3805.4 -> 8.79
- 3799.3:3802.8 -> 8.56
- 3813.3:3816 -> 8.6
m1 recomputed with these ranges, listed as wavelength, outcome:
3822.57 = 8.75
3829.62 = 8.57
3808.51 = 8.84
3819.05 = 8.66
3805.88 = 9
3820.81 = 8.74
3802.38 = 8.59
